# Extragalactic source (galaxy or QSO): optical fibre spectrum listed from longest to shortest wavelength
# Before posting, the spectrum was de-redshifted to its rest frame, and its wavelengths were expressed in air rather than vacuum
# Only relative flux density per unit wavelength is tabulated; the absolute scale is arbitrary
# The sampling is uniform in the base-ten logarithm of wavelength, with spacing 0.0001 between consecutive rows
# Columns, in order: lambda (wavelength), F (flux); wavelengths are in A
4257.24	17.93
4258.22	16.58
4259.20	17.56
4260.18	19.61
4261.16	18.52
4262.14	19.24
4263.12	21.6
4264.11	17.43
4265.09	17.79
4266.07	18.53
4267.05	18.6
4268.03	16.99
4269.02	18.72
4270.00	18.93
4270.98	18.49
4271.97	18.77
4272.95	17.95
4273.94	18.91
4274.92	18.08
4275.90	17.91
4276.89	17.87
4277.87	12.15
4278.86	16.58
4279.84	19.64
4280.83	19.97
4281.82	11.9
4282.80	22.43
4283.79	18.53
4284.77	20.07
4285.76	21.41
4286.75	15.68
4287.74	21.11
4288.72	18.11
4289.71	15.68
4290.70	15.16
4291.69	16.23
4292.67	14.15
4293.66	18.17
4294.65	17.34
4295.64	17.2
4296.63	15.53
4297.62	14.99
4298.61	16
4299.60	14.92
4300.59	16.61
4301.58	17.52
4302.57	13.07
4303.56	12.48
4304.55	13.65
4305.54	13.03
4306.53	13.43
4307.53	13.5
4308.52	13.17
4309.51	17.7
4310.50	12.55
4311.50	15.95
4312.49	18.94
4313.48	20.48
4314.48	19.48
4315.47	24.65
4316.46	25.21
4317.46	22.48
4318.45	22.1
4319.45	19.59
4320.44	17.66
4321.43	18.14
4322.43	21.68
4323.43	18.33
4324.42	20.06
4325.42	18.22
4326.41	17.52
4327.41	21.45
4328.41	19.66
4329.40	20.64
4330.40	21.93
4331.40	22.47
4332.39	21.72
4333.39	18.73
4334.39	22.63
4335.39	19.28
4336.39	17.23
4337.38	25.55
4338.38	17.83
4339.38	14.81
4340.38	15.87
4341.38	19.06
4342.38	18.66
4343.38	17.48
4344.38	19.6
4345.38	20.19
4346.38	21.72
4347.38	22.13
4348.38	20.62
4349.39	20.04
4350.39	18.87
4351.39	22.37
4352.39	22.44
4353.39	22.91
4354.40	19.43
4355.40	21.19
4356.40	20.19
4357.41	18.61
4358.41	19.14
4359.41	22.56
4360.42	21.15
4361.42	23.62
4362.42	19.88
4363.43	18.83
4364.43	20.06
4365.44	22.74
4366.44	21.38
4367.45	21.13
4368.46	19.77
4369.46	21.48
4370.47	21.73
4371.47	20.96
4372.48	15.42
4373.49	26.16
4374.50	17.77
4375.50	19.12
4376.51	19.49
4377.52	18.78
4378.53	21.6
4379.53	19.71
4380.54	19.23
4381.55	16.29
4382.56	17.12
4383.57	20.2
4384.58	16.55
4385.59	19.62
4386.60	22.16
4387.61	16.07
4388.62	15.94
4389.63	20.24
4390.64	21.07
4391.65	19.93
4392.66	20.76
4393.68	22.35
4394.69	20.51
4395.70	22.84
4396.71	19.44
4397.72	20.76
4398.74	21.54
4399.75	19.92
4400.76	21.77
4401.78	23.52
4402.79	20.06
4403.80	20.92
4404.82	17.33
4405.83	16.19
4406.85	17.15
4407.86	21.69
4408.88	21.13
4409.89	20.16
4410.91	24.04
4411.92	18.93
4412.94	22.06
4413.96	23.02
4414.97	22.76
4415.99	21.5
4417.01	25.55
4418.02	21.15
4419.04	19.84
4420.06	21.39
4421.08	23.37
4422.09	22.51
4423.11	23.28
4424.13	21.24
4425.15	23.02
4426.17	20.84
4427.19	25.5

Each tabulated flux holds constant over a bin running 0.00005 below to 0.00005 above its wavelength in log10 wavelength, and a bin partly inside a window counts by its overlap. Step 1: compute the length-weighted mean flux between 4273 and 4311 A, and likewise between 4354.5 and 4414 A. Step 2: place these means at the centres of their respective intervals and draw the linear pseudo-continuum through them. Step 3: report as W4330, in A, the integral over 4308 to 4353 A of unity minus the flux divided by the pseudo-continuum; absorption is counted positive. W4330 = -4.35 A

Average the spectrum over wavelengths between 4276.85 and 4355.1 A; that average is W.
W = 18.4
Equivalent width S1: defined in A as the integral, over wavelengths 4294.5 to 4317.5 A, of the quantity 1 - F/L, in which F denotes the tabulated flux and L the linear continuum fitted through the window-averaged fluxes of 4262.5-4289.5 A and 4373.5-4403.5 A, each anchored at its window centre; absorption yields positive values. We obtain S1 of 2.7 A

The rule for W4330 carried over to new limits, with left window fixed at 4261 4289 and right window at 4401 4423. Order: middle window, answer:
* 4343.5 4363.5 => -0.77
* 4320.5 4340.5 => -0.22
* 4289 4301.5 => 1.78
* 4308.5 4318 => -0.11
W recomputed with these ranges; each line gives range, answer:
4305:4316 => 16.6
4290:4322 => 16.9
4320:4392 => 19.9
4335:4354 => 19.8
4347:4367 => 20.9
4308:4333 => 19.7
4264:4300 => 17.5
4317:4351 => 19.8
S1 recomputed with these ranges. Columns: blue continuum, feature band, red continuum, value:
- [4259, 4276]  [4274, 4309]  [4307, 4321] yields 4.3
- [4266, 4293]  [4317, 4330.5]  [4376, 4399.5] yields -1.0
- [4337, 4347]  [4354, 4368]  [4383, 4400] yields -0.9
